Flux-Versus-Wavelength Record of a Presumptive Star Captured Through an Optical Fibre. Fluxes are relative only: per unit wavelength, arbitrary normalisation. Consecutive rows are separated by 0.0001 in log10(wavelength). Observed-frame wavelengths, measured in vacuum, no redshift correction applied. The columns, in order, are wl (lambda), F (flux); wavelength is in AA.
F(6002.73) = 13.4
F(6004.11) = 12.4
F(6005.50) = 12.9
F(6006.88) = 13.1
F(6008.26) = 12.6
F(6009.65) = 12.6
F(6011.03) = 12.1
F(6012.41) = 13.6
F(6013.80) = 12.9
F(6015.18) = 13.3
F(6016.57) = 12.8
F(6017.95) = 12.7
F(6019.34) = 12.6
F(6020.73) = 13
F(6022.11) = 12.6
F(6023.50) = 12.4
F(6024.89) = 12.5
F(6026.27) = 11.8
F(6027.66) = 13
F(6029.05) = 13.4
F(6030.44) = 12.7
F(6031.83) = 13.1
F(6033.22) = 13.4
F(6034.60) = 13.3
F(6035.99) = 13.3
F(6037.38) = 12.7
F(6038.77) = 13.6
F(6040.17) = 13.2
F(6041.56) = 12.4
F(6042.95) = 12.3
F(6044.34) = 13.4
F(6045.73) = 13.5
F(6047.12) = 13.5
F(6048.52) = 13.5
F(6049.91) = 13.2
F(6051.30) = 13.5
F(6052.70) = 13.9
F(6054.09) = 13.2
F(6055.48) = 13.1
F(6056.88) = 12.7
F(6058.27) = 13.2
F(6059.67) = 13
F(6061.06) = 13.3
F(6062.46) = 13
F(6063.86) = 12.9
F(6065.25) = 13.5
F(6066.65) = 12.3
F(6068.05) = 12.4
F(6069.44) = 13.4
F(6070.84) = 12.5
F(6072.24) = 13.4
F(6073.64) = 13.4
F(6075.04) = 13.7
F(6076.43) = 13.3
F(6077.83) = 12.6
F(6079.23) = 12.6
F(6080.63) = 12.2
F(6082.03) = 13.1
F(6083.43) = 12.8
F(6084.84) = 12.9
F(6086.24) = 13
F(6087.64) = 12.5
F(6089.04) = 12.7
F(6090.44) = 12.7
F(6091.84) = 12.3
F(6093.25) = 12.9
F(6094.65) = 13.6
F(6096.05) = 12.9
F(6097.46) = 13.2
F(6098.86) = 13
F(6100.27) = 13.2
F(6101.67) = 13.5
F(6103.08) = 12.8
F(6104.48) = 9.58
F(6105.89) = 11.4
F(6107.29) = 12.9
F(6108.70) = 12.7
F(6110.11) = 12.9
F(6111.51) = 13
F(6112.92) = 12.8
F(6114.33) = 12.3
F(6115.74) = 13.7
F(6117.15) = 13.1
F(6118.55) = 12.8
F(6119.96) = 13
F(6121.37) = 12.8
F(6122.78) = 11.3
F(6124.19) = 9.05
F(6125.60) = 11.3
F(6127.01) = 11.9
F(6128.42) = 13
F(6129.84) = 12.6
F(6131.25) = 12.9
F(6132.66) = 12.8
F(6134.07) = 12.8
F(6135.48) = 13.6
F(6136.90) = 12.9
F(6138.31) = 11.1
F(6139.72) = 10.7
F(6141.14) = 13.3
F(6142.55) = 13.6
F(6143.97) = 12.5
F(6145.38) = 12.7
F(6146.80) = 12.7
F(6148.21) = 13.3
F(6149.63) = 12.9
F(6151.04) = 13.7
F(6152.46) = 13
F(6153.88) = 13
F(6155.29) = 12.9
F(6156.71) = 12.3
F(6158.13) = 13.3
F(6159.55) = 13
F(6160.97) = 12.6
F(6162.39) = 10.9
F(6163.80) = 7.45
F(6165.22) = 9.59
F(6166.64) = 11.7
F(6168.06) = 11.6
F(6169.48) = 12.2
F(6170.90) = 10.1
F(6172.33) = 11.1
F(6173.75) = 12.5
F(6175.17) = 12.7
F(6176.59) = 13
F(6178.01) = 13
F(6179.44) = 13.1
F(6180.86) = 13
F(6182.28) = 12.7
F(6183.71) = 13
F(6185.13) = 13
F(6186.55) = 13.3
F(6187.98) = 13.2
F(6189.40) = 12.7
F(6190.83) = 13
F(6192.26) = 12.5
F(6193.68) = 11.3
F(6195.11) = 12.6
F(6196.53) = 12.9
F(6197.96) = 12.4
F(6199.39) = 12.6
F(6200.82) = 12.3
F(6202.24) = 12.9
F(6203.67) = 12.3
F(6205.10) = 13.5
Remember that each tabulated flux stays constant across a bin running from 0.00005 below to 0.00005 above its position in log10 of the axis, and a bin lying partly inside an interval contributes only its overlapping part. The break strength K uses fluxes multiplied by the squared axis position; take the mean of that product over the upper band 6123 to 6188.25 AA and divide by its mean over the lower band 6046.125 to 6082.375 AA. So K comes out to 1.0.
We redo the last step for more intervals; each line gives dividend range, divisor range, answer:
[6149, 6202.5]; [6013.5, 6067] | 0.99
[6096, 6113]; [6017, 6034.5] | 1.01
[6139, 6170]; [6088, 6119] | 0.98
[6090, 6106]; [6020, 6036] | 1.00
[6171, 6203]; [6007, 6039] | 1.04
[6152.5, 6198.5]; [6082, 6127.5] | 1.00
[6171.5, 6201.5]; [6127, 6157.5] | 1.01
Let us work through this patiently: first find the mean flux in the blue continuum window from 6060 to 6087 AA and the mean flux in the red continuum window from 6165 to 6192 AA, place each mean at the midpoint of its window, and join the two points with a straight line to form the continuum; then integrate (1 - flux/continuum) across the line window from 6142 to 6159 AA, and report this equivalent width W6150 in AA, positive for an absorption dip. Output -0.6 AA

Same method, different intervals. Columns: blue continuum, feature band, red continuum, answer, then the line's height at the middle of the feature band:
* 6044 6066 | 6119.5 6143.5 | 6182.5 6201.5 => 1.2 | 12.9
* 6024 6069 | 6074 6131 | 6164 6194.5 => 0.5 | 12.7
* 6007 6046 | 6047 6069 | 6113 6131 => -0.8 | 12.7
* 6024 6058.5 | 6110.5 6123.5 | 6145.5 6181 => -0.2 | 12.5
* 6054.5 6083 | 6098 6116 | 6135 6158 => 0.4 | 12.9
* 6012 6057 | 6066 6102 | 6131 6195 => -0.4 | 12.8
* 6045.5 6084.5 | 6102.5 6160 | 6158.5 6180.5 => -1.6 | 12.2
